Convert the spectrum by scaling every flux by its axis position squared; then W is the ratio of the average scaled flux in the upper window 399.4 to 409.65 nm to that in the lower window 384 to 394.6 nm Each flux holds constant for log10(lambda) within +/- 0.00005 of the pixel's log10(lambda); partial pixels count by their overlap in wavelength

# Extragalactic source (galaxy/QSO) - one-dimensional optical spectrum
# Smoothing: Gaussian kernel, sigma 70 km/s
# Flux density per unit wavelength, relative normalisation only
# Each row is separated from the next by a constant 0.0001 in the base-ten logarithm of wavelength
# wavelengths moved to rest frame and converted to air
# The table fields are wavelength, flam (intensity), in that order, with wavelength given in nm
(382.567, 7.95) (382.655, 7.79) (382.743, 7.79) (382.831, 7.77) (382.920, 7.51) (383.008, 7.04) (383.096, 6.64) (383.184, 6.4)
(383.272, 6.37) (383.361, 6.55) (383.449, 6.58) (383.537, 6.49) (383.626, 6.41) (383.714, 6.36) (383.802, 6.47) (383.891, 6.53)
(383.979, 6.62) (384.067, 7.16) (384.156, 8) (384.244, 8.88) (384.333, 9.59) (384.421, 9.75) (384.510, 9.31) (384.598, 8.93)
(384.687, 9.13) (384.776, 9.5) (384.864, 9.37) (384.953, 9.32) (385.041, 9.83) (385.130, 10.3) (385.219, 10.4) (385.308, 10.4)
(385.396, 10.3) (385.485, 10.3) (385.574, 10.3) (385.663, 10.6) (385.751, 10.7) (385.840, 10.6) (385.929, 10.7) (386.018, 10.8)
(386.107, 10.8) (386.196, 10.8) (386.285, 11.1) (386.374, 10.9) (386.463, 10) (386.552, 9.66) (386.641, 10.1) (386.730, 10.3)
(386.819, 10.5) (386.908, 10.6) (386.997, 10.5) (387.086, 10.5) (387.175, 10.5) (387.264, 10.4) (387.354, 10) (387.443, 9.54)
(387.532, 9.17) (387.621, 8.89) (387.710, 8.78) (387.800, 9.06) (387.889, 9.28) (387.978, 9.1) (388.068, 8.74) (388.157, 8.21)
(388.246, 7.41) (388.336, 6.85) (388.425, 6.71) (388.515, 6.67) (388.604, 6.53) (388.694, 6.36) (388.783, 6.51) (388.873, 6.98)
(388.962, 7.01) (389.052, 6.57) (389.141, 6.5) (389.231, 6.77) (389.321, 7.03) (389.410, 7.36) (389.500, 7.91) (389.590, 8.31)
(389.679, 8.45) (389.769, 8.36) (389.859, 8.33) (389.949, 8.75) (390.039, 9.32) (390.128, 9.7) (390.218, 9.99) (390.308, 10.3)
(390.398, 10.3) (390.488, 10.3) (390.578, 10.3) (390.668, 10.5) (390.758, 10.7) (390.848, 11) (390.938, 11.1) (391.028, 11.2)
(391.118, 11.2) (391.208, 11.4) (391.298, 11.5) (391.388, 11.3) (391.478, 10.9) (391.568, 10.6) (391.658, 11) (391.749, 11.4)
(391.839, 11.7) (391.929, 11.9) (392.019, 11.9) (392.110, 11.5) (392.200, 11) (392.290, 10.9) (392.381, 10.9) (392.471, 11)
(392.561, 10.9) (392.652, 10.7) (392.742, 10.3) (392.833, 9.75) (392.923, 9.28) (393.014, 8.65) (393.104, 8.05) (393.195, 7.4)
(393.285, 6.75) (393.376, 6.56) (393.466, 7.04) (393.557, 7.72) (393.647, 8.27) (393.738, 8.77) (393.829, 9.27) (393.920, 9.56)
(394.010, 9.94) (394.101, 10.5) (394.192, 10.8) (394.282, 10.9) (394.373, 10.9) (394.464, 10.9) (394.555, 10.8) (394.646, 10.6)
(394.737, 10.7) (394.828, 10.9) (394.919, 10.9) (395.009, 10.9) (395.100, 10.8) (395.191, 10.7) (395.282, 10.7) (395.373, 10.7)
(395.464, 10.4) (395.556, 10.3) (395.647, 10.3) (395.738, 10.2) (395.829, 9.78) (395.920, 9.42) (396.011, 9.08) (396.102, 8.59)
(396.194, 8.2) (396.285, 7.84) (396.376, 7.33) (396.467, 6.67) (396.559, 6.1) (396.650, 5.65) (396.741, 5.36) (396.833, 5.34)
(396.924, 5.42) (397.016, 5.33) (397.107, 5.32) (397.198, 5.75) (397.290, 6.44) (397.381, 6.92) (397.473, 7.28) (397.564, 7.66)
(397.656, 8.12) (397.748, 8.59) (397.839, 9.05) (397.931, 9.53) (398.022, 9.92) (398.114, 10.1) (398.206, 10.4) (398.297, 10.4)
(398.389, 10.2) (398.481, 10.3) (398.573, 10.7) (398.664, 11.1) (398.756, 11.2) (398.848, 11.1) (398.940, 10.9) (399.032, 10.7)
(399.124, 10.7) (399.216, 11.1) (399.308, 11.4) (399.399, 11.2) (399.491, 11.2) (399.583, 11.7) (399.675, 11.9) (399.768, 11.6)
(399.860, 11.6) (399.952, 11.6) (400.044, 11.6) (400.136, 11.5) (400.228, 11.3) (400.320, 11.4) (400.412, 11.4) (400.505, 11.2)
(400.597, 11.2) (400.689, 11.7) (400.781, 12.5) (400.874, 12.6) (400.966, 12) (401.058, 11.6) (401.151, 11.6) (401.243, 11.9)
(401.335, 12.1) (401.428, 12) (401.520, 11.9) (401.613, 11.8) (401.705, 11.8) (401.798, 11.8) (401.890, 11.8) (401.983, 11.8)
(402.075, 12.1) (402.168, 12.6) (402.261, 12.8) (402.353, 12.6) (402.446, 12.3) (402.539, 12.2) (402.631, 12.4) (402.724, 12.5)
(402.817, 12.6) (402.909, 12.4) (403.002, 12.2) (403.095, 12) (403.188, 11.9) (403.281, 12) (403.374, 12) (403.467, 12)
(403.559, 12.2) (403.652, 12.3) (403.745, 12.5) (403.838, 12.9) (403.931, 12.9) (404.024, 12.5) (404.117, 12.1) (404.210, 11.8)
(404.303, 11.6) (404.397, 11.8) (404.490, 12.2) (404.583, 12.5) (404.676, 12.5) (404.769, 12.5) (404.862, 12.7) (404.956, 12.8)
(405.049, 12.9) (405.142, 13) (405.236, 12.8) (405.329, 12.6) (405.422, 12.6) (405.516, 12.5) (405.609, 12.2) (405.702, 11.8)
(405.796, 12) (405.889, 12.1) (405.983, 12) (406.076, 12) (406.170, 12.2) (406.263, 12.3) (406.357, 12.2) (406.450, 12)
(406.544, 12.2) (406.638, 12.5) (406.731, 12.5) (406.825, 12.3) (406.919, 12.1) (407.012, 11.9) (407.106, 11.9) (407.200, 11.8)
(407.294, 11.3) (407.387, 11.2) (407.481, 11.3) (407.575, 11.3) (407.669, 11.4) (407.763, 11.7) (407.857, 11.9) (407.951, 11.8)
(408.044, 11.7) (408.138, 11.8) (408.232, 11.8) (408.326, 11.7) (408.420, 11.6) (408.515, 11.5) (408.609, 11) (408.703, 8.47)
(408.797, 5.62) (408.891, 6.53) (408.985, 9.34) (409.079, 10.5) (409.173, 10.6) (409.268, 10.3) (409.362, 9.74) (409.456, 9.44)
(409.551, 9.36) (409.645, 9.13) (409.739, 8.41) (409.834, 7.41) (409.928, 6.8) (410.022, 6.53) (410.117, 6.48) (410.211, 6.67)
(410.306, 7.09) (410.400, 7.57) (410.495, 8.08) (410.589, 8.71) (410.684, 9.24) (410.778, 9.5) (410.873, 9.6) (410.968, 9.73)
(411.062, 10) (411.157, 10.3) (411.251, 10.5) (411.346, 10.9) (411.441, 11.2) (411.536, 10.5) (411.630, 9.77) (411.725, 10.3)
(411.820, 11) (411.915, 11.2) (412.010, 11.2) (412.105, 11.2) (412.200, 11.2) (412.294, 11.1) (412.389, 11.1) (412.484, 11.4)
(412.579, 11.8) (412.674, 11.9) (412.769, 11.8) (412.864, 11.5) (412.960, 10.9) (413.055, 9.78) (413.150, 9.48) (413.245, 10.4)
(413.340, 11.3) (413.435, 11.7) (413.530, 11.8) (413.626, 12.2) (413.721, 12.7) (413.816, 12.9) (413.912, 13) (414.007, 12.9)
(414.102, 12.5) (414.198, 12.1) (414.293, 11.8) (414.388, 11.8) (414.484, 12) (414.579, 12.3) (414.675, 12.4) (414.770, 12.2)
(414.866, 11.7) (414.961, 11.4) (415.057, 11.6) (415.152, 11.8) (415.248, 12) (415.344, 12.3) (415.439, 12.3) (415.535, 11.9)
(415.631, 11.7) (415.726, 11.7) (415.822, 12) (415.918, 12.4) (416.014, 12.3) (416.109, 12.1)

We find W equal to 1.33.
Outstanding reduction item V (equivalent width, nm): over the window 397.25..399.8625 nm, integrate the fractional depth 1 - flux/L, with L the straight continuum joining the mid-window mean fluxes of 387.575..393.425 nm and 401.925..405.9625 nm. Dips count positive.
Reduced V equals 0.24 nm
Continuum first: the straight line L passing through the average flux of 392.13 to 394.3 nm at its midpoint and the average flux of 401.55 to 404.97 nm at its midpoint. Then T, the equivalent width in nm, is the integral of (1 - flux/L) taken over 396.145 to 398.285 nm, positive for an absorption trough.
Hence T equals 0.64 nm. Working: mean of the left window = 9.38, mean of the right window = 12.2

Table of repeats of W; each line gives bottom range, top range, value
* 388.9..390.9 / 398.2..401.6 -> 1.36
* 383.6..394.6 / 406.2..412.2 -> 1.20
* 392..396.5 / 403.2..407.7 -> 1.33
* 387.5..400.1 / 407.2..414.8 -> 1.22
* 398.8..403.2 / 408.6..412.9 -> 0.85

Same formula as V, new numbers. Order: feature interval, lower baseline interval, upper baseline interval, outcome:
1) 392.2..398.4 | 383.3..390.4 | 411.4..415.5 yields 0.45 nm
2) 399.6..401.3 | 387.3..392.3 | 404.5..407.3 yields -0.06 nm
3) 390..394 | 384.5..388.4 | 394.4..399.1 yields -0.28 nm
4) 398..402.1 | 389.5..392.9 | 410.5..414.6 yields -0.25 nm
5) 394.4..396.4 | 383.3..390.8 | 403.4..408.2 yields 0.06 nm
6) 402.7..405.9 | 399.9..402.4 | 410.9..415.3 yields -0.17 nm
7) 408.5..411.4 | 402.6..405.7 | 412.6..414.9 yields 0.76 nm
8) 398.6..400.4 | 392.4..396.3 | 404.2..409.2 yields -0.14 nm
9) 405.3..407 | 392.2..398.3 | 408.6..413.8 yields -0.47 nm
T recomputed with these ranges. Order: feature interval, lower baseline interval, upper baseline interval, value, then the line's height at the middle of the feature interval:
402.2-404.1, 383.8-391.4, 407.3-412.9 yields -0.494 nm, 9.81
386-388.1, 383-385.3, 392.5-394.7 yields -0.385 nm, 8.45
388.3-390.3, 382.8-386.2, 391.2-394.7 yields 0.388 nm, 9.47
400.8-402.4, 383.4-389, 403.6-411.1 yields -0.254 nm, 10.4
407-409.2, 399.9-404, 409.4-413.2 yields -0.054 nm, 10.5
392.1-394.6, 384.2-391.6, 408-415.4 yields 0.026 nm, 9.68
